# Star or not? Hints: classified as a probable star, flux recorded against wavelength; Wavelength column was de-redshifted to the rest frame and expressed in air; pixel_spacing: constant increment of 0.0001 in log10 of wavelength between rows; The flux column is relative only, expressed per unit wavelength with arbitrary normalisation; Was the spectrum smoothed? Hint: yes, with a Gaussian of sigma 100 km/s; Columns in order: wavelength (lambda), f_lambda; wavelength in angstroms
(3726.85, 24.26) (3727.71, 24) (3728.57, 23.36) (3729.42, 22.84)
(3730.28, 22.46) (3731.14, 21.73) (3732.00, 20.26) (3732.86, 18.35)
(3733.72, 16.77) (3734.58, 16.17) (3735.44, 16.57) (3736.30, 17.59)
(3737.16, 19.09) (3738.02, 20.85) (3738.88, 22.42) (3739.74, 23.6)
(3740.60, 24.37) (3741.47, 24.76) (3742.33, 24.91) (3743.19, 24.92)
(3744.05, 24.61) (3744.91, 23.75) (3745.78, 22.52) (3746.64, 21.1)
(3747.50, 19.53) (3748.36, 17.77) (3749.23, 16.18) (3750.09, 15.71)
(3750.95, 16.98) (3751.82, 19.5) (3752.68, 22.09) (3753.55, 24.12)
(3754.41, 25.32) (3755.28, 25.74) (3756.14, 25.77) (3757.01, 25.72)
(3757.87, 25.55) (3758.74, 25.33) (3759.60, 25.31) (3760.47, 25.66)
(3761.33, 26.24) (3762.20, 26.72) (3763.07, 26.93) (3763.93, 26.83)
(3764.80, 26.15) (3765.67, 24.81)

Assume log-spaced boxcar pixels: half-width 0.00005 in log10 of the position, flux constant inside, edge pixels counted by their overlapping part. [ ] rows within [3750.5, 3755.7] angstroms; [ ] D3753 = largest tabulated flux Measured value 25.74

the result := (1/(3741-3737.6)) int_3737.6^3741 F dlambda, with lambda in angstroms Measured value 22.8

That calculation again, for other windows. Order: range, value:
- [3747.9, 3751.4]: 16.7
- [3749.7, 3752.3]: 17.5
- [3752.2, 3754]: 23.1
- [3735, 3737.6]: 17.8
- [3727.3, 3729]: 23.8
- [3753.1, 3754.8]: 24.7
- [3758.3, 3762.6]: 25.8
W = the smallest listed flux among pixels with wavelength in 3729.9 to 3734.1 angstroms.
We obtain 16.77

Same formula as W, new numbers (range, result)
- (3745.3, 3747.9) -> 19.53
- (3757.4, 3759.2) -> 25.33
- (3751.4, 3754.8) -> 19.5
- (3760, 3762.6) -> 25.66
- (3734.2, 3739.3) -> 16.17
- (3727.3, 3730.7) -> 22.46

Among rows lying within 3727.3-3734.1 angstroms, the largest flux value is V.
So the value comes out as 24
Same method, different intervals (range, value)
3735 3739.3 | 22.42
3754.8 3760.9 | 25.77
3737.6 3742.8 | 24.91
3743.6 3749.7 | 24.61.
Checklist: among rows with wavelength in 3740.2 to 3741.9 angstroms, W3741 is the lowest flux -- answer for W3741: 24.37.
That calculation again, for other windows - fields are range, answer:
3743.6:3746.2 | 22.52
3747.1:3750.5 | 15.71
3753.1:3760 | 24.12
